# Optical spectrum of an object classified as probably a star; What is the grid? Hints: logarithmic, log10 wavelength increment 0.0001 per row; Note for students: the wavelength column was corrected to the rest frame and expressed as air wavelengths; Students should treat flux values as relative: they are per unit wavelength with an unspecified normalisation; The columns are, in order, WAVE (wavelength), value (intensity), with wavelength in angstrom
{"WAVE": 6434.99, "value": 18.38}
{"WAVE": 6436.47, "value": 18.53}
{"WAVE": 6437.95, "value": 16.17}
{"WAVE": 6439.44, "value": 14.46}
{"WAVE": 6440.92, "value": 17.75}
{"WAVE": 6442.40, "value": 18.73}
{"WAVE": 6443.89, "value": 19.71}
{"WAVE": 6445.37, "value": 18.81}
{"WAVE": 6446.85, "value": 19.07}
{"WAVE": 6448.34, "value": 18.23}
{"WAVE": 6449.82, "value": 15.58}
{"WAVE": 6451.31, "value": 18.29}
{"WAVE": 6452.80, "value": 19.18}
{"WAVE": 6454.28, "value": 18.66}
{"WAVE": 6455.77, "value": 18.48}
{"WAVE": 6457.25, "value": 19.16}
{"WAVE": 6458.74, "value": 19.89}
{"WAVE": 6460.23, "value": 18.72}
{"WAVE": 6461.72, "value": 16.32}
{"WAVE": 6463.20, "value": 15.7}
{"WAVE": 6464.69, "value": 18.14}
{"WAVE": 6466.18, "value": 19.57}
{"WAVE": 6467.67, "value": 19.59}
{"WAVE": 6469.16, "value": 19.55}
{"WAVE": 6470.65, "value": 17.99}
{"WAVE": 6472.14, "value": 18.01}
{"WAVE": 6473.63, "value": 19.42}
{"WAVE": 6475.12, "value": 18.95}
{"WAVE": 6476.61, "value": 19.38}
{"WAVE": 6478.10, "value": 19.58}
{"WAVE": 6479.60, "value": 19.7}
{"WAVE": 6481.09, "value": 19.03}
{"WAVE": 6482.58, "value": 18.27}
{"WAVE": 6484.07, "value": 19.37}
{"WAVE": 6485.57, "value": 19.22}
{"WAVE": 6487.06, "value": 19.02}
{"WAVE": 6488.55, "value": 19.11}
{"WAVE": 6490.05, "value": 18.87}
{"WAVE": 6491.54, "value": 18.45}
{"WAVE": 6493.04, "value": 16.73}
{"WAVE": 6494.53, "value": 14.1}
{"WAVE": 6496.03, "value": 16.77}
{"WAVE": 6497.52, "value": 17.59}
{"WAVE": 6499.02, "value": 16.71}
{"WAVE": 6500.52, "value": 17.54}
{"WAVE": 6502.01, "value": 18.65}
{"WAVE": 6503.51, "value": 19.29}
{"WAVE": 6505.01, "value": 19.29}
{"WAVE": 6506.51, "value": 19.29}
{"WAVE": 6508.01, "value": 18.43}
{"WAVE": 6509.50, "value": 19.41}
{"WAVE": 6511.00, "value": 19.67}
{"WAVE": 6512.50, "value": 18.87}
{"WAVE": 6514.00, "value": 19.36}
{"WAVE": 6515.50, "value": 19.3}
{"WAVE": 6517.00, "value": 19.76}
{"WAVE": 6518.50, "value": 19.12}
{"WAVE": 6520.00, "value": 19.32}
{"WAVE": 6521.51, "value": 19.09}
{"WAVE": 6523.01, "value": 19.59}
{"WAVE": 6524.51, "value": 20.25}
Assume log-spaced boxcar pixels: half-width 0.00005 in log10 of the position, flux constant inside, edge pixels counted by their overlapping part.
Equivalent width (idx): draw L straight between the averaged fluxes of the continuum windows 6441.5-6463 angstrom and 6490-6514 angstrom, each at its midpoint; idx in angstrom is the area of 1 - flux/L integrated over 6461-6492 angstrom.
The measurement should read -0.8 angstrom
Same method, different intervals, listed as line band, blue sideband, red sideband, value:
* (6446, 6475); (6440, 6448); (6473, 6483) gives 0.8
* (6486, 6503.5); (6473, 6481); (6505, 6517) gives 1.5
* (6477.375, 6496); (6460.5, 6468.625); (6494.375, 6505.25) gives -0.7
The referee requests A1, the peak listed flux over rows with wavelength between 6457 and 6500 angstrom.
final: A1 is 19.89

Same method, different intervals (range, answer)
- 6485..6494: 19.22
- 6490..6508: 19.29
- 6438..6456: 19.71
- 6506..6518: 19.76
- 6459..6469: 19.59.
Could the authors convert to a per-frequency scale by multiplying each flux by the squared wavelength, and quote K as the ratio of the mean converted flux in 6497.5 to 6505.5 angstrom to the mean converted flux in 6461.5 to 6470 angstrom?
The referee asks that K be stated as 1.01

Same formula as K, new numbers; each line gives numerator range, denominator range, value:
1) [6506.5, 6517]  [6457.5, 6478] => 1.05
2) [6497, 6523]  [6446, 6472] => 1.05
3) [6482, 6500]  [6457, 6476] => 0.97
